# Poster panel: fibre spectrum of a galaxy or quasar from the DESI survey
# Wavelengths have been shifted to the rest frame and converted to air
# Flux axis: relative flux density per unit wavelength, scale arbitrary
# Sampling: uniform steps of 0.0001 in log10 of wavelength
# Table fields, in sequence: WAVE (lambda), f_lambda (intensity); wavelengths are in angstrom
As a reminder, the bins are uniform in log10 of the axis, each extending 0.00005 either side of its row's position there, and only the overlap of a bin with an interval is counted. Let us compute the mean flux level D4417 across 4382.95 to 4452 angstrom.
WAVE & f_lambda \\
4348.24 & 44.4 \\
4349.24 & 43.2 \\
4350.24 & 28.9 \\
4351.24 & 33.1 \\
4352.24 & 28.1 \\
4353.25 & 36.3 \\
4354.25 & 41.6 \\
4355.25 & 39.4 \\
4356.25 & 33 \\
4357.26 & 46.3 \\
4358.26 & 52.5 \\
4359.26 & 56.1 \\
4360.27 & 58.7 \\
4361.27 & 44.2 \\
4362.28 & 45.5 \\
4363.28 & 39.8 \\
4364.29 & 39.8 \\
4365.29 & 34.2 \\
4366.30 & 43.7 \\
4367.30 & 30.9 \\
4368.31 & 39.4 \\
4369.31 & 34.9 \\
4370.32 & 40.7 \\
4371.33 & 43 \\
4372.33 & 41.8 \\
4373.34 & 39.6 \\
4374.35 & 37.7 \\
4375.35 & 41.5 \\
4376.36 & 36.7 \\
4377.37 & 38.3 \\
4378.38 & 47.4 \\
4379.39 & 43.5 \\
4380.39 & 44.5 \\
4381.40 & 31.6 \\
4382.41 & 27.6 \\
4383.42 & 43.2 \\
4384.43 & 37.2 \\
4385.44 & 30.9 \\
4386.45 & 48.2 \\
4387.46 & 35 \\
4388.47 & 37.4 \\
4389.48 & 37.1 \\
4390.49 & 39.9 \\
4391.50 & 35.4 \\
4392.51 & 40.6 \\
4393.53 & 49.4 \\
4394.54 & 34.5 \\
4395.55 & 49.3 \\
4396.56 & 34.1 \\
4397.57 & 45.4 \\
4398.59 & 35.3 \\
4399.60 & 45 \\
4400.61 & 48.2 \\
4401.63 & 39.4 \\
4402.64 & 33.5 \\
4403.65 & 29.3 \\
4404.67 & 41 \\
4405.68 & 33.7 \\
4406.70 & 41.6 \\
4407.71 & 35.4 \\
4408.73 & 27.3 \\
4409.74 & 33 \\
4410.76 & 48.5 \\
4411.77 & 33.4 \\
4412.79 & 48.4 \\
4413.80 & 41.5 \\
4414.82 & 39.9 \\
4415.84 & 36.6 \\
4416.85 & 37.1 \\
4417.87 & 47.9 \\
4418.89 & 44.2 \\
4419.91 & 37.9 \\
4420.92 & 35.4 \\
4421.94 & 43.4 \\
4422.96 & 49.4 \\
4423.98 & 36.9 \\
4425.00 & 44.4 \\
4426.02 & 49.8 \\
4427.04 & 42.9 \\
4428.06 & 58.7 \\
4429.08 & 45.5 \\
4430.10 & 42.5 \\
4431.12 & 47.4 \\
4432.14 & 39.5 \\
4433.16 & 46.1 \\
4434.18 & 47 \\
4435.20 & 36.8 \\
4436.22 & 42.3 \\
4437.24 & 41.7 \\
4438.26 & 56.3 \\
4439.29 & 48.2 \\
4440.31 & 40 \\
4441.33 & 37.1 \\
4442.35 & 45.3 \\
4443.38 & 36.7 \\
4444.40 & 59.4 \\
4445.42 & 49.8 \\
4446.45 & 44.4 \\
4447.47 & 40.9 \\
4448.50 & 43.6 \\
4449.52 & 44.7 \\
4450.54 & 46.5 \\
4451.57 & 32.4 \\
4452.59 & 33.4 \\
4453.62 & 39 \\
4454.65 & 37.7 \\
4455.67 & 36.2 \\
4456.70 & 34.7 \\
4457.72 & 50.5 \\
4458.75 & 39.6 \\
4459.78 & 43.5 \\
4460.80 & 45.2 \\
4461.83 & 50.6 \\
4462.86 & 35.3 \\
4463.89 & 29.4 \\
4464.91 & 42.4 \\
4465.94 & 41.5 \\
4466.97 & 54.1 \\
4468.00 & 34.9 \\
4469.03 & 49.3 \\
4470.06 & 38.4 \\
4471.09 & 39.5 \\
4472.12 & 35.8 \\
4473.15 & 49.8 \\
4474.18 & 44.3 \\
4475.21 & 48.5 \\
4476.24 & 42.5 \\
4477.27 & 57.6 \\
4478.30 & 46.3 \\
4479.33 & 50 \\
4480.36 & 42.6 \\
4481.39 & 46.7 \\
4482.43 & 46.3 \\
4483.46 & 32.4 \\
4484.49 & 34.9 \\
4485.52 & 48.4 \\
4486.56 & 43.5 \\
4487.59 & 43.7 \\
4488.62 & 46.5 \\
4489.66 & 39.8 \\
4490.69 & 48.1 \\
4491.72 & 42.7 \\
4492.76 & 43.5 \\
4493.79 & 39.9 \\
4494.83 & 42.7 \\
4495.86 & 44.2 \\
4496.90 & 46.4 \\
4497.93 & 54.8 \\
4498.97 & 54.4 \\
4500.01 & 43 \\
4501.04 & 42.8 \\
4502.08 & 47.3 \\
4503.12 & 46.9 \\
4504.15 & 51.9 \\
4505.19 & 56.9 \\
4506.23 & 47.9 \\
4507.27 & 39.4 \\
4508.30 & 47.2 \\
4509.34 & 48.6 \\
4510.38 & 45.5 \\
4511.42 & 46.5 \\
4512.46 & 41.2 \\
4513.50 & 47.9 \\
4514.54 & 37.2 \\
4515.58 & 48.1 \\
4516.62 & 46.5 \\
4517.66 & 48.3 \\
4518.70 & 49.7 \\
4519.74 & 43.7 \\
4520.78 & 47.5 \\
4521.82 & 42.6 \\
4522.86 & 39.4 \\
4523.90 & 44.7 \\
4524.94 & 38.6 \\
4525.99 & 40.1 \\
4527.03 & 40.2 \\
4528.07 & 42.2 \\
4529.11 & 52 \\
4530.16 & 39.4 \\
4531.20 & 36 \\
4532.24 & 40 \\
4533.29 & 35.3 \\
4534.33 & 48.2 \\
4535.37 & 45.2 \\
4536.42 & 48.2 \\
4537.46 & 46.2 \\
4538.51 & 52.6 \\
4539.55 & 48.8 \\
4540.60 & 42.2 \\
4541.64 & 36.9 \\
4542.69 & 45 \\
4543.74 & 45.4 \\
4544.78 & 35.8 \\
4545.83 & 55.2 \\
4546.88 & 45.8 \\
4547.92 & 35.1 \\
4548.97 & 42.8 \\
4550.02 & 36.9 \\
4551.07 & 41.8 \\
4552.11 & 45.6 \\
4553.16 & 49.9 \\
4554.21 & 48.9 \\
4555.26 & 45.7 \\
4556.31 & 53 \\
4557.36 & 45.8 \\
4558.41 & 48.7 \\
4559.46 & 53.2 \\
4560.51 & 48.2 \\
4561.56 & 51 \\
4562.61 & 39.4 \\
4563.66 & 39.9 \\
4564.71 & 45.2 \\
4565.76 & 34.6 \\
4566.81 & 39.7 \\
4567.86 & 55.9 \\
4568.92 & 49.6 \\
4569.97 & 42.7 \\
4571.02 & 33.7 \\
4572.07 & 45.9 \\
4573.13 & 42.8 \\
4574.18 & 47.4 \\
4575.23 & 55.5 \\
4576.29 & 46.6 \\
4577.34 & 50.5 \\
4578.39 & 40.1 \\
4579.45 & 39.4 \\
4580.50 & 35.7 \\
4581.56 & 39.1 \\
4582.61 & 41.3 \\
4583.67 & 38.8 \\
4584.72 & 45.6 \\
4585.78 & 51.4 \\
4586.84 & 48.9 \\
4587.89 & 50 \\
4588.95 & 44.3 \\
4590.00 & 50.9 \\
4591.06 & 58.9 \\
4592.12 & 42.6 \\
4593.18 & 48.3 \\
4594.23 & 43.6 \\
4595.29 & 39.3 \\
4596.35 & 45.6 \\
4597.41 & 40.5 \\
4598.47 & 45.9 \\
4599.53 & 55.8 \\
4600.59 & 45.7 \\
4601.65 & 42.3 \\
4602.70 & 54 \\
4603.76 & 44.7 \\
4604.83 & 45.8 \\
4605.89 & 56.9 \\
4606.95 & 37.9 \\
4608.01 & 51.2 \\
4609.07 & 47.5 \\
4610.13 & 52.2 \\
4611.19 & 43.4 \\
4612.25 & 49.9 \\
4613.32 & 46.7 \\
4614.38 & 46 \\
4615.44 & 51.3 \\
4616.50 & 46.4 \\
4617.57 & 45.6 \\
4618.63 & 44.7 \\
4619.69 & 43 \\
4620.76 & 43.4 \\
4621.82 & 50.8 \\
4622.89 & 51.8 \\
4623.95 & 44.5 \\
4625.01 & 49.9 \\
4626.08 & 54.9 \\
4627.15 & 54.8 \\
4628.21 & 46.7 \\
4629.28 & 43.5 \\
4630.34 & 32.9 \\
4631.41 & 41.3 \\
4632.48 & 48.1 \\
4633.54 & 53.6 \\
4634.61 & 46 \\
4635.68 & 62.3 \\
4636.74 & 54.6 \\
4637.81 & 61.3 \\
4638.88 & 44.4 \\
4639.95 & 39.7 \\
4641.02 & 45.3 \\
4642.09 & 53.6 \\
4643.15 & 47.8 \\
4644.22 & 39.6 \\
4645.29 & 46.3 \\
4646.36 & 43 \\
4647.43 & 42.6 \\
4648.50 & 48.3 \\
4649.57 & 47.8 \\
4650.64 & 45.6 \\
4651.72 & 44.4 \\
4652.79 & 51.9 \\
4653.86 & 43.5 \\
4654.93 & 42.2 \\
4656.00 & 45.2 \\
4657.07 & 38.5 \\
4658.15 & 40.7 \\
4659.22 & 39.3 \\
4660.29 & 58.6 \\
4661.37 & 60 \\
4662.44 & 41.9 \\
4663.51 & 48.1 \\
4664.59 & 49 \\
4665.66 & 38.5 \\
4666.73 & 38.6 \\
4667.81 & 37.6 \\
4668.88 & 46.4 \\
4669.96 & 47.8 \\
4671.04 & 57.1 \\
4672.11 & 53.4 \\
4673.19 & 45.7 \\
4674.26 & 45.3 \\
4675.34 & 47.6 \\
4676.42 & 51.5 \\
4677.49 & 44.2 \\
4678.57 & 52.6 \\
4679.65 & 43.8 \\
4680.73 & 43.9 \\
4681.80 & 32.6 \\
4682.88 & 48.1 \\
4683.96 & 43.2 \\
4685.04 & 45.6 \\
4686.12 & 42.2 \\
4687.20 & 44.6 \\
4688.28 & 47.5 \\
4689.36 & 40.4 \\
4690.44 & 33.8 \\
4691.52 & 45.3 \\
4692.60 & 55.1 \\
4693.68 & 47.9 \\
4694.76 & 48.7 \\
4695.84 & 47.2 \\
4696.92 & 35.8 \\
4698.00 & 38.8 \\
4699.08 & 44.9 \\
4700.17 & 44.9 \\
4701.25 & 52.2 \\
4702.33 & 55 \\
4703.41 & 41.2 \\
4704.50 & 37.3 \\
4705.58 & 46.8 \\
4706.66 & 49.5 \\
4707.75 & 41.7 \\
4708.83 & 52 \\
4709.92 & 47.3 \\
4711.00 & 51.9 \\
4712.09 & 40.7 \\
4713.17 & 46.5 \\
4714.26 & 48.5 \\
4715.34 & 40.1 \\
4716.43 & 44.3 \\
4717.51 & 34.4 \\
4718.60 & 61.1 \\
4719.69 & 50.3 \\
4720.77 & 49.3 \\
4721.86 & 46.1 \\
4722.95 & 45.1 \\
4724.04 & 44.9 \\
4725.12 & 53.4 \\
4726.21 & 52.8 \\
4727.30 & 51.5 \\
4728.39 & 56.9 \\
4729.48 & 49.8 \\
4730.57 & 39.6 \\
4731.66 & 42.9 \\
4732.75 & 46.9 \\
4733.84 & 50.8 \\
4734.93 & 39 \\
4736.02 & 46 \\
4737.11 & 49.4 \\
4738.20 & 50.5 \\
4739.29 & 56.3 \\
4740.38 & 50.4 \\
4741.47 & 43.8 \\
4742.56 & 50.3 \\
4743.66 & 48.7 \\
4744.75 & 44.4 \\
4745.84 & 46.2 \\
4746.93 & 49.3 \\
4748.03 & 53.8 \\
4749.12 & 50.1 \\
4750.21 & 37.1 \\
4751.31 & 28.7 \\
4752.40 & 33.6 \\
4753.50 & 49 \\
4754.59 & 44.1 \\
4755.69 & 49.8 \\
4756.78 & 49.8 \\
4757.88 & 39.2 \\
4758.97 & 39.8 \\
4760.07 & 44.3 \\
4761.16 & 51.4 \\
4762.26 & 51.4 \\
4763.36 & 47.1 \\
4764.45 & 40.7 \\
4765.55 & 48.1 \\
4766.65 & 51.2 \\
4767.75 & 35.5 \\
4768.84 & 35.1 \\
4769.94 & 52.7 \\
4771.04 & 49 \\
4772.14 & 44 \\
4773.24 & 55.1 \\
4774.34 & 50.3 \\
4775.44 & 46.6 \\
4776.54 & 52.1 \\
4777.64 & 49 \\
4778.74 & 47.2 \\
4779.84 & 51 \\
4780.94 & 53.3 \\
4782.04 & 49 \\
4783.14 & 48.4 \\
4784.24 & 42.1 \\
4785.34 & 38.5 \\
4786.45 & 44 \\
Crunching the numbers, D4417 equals 41.6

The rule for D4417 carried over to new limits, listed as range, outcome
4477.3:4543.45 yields 44.8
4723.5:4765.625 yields 46.7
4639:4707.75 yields 45.4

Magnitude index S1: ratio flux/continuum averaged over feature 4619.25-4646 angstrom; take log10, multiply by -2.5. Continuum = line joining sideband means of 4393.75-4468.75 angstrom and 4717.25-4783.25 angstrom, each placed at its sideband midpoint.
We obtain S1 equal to -0.06 mag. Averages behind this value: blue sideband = 41.8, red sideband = 47.2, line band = 48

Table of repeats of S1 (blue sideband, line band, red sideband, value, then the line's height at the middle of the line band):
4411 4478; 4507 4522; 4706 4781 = -0.04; 44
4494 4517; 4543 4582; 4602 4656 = 0.05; 47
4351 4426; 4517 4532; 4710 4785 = -0.01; 42.6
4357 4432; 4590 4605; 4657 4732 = -0.05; 44.5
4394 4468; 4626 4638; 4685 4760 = -0.11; 44.8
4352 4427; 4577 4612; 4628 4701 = -0.04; 44.4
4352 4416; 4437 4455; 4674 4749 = -0.05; 41.1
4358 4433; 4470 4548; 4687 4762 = -0.05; 42.7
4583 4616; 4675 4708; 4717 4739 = 0.07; 47.9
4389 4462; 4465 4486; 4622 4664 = -0.03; 43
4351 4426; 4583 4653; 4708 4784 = -0.07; 44.5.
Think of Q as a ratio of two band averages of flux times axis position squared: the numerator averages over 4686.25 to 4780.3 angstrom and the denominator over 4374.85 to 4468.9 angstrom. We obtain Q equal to 1.3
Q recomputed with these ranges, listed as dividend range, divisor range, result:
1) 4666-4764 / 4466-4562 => 1.12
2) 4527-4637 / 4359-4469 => 1.20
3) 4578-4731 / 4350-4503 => 1.22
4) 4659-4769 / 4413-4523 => 1.17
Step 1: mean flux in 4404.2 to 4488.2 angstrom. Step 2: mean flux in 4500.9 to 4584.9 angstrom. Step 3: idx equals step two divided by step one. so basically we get 1.05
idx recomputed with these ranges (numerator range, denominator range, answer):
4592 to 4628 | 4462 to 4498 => 1.09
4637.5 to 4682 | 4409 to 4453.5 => 1.07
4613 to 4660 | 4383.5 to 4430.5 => 1.15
